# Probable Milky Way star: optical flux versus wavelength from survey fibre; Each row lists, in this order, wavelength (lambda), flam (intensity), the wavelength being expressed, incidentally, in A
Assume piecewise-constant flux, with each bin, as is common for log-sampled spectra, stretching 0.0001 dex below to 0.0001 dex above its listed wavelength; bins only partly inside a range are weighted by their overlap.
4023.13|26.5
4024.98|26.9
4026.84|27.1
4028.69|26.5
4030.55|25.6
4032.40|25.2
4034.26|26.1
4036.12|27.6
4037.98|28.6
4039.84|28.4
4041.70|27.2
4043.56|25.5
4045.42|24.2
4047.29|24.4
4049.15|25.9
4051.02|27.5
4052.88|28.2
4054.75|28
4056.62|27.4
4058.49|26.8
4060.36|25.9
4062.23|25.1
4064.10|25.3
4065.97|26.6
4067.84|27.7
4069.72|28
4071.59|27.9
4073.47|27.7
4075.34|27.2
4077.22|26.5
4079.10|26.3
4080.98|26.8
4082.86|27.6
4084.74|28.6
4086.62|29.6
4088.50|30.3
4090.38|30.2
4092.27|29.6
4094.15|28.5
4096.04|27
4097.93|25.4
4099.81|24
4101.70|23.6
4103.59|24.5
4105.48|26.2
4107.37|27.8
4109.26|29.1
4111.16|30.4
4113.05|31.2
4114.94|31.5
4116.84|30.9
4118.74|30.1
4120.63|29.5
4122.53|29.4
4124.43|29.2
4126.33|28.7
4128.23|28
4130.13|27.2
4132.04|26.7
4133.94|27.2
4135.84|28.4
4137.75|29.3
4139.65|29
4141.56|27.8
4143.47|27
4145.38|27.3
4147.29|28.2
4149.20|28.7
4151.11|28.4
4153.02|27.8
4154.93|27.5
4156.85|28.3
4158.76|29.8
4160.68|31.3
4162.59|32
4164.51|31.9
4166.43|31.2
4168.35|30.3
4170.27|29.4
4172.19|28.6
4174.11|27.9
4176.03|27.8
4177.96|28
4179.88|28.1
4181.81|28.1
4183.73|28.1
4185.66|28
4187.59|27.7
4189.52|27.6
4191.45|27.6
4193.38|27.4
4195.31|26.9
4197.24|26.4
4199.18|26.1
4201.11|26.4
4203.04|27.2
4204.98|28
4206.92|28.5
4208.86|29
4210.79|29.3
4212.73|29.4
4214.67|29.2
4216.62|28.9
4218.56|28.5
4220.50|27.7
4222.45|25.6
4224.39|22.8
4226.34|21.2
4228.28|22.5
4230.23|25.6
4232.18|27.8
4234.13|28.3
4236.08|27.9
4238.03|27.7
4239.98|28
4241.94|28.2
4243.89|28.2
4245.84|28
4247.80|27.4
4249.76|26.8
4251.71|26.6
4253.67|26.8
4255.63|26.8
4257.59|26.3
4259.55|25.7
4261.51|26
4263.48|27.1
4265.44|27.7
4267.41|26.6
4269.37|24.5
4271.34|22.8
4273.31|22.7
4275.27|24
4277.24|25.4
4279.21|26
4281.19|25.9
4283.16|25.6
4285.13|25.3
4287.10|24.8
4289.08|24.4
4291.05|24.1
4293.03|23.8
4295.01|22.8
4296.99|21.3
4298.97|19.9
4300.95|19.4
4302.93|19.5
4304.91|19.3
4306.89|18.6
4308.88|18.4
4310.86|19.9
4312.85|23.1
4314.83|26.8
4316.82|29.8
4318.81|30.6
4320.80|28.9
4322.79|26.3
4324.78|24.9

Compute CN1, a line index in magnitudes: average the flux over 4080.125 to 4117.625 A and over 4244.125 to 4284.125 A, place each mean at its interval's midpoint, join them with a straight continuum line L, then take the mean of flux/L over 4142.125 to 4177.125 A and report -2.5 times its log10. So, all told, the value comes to -0.066 mag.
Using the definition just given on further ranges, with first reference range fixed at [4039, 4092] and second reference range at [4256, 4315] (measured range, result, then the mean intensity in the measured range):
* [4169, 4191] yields -0.11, 28.1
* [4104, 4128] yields -0.12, 29.3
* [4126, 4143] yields -0.08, 28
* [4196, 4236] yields -0.09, 26.9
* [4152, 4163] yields -0.14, 29.3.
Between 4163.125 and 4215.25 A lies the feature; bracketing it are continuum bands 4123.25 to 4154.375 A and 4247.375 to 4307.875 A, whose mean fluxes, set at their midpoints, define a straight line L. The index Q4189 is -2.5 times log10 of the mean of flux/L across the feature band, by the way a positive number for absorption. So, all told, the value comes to -0.06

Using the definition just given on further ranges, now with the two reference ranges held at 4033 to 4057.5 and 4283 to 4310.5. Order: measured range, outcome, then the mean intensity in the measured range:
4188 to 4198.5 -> -0.14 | 27.2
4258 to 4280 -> -0.14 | 25.3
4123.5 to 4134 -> -0.11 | 27.9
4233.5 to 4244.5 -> -0.22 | 28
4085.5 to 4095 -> -0.15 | 29.7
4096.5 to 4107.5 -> 0.02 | 25.1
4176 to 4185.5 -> -0.16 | 28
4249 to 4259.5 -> -0.17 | 26.6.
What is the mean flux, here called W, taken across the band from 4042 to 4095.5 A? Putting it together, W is 27.3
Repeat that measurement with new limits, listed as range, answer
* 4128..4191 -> 28.6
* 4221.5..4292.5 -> 25.9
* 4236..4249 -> 27.9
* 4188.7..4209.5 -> 27.3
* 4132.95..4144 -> 28.2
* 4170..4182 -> 28.2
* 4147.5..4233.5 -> 27.9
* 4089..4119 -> 28.1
